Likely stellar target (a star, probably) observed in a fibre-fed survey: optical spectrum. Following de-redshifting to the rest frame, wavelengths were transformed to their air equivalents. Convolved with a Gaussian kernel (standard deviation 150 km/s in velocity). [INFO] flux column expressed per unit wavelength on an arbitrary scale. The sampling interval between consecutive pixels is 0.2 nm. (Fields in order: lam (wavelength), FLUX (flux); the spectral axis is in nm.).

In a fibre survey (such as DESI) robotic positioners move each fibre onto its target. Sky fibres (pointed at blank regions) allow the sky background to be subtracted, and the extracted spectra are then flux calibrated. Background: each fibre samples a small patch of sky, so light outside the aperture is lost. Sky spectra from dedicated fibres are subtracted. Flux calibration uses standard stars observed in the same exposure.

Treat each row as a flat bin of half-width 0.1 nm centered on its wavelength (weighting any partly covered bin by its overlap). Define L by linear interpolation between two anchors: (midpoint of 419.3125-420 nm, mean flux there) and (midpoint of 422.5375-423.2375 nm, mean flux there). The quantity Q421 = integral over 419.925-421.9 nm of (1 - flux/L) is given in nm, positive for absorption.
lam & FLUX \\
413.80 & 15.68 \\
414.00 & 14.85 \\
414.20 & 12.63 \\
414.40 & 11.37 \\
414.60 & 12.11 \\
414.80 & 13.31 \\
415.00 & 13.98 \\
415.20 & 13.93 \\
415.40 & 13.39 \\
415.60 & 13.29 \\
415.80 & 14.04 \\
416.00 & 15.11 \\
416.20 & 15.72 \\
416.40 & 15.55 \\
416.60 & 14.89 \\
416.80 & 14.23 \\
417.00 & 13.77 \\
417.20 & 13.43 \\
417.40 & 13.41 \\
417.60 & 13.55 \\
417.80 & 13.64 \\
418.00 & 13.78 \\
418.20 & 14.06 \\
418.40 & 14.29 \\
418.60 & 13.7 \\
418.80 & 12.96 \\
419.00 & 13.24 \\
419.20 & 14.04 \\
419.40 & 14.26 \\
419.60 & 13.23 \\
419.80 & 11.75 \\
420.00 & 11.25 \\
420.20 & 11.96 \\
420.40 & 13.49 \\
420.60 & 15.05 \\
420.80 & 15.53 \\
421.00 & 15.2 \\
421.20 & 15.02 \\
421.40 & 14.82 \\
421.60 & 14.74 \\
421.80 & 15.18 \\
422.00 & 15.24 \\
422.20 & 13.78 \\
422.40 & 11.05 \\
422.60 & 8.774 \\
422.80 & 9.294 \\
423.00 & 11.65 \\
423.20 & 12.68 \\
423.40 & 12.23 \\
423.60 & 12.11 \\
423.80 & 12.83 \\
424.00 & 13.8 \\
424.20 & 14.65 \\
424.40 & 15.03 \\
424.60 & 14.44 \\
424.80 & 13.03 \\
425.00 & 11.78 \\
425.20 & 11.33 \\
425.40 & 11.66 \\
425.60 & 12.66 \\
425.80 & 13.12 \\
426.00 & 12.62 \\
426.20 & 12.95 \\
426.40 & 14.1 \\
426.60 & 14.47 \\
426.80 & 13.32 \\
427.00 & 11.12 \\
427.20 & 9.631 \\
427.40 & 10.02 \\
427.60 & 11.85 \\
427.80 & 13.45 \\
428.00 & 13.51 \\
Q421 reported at -0.40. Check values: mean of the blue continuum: 12.8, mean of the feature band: 14.3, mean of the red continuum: 10.5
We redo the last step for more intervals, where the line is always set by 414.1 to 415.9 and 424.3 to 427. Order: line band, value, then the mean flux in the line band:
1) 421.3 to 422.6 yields -0.065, 13.7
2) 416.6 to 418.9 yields -0.117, 13.8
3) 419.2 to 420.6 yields 0.017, 12.9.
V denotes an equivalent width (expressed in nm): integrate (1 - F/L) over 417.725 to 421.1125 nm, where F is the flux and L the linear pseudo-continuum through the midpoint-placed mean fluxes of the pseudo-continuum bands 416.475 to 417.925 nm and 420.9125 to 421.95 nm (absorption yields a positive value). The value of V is 0.198 nm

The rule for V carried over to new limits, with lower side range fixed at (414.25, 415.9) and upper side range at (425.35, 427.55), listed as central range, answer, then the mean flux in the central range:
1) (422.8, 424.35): -0.02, 12.7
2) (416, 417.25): -0.16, 14.7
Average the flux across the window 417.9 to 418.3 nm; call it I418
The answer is 13.9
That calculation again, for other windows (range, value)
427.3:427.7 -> 10.9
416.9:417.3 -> 13.6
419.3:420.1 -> 12.6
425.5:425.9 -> 12.9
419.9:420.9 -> 13.5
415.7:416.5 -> 15.1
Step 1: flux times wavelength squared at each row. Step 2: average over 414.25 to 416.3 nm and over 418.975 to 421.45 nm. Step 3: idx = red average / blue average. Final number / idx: 1.0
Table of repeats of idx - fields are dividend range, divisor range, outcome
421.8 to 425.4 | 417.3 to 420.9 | 0.95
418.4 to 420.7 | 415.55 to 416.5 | 0.91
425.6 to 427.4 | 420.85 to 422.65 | 0.92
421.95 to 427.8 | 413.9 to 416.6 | 0.94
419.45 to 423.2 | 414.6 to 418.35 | 0.96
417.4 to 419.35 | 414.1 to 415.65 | 1.07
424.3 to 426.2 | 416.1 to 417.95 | 0.94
